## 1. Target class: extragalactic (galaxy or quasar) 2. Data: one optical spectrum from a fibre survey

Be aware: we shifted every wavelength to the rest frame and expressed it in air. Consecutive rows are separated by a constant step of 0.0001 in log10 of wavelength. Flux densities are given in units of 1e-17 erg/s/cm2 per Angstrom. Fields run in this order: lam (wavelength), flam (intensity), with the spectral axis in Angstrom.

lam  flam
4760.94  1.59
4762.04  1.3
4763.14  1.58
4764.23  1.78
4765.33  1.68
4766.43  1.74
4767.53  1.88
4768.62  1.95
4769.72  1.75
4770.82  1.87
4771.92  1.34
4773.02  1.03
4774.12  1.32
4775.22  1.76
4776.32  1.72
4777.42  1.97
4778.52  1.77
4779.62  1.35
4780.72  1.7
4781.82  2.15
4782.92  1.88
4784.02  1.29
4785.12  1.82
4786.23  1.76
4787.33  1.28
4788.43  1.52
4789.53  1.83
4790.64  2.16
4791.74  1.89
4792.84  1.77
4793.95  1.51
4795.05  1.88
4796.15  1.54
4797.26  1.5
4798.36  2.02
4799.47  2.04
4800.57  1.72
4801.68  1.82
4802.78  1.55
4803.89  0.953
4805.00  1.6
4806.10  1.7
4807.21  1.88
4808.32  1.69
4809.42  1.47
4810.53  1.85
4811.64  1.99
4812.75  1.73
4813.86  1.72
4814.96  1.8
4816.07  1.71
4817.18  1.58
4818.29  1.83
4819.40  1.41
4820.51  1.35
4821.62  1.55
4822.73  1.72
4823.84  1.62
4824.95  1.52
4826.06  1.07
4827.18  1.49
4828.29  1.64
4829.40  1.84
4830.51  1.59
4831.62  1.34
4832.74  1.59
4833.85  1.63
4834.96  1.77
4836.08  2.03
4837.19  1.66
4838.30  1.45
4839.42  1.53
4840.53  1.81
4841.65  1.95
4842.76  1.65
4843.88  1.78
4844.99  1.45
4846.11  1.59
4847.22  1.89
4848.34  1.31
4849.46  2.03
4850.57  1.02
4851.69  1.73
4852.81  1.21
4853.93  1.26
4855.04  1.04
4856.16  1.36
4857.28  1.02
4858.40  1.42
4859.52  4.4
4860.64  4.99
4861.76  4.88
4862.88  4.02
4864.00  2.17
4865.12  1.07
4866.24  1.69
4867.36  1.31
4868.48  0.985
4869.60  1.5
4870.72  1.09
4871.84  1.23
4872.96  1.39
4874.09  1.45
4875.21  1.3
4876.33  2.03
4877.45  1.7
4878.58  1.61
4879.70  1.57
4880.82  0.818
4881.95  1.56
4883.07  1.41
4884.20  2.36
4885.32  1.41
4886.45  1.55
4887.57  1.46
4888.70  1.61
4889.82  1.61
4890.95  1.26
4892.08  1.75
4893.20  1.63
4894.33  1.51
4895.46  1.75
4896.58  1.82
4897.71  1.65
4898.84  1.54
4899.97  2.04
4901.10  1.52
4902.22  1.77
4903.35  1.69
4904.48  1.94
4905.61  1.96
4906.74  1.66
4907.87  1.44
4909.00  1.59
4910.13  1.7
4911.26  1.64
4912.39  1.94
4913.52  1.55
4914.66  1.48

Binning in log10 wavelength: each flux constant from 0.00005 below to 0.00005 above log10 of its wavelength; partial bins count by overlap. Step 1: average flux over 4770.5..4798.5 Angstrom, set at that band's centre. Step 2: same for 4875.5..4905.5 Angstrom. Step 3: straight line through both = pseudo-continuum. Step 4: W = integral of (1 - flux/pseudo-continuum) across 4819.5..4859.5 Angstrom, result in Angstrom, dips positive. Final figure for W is 1.9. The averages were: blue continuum 1.67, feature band 1.58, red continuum 1.64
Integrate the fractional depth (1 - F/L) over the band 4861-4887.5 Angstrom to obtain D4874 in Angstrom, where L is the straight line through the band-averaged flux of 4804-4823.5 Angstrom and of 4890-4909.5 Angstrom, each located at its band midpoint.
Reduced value -1.4 Angstrom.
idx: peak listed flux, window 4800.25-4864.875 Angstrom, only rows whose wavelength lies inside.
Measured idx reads 4.99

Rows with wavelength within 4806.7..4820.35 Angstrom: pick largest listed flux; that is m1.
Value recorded 1.99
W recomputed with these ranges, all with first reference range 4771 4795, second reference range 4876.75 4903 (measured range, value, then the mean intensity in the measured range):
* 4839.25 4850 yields -0.5 Angstrom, 1.7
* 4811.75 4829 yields 0.5 Angstrom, 1.6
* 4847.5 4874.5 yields -4.6 Angstrom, 1.9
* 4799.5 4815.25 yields -0.3 Angstrom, 1.69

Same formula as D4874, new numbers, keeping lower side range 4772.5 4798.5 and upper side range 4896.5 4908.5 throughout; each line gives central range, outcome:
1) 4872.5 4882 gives 1.3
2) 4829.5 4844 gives 0.2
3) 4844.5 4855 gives 1.4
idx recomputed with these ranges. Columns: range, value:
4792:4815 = 2.04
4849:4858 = 2.03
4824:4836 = 1.84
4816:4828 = 1.83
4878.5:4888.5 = 2.36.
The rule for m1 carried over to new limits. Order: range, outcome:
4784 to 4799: 2.16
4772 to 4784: 2.15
